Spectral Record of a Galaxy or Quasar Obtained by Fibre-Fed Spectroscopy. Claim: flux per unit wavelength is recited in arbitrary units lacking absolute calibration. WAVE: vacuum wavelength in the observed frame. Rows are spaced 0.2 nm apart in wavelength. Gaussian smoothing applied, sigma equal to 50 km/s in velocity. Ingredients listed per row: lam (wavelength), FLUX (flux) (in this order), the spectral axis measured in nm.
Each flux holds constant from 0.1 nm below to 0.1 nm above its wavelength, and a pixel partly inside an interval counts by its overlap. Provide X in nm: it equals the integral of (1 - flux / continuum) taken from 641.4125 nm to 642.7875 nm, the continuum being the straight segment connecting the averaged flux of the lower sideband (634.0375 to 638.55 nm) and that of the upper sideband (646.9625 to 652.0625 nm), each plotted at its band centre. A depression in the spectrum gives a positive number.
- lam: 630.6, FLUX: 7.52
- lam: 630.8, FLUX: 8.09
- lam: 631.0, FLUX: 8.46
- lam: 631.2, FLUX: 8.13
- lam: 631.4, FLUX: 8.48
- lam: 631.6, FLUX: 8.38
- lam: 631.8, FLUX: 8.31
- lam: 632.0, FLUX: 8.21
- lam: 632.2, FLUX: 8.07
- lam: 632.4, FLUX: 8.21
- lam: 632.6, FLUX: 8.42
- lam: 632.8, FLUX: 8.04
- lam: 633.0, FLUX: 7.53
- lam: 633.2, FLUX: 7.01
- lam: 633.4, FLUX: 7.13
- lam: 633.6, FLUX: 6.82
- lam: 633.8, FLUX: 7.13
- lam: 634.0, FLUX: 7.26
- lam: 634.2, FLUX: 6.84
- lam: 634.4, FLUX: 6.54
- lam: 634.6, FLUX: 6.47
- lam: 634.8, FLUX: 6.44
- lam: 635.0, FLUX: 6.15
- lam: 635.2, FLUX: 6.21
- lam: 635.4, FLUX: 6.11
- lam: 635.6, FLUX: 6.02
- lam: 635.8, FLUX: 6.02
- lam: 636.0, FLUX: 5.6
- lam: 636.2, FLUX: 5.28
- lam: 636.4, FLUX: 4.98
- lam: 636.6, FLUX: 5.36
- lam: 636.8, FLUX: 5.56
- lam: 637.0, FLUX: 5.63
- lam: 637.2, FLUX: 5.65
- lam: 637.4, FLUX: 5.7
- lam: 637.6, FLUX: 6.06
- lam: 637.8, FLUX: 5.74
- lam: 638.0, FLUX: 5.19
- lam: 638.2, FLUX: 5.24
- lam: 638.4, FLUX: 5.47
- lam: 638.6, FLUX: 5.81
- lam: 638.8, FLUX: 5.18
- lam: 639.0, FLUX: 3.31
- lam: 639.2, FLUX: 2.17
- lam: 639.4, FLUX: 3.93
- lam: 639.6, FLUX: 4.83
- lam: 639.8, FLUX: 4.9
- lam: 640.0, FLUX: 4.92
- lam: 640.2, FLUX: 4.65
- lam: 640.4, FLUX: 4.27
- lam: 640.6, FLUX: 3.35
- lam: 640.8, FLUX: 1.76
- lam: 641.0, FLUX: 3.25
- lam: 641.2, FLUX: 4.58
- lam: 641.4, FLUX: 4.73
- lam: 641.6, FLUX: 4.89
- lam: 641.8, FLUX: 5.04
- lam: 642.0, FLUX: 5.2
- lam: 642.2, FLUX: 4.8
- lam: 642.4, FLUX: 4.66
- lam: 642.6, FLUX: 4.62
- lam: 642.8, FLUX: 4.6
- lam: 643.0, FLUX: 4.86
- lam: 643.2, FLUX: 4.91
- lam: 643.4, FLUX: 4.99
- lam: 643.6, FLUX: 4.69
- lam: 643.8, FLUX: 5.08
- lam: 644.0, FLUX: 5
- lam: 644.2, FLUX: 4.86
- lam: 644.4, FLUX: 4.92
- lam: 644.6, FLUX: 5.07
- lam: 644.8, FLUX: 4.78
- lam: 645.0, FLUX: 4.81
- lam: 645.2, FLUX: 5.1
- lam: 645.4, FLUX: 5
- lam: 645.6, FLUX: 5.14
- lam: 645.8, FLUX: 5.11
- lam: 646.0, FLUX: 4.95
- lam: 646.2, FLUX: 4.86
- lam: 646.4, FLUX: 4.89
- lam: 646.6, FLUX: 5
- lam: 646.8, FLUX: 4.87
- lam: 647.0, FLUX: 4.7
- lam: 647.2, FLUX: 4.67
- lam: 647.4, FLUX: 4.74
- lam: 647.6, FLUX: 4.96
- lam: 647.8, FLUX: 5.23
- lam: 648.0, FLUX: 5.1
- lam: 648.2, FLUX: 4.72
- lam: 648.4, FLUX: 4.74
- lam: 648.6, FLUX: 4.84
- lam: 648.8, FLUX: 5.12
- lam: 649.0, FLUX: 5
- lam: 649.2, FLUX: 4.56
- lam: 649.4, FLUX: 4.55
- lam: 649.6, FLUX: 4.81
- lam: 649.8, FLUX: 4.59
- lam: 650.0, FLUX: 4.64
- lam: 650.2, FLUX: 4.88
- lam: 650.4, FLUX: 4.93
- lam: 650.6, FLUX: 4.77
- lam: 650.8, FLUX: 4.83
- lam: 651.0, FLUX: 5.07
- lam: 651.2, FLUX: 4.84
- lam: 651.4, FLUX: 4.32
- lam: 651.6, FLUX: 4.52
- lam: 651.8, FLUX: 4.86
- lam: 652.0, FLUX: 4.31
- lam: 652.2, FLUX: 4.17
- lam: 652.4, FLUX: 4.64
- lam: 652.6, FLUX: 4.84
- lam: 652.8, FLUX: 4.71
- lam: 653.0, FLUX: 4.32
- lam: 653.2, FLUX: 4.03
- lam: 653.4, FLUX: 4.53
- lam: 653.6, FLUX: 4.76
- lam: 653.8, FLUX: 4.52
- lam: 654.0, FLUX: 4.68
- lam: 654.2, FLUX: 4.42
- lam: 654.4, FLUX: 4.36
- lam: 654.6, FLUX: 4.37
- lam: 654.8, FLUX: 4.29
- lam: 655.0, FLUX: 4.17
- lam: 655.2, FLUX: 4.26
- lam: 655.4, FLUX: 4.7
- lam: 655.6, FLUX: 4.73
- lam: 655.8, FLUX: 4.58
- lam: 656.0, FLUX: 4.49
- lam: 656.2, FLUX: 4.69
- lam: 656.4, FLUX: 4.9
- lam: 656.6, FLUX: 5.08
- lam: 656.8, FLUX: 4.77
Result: 0.14 nm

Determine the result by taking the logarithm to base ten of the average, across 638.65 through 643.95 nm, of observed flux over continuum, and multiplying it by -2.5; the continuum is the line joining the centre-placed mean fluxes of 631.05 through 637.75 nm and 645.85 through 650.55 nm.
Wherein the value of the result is 0.30 mag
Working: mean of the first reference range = 6.79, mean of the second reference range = 4.84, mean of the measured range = 4.41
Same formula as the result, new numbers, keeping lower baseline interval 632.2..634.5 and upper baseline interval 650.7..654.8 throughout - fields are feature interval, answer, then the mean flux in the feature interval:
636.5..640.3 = 0.31 mag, 5.02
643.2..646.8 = 0.15 mag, 4.95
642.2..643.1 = 0.27 mag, 4.7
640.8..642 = 0.39 mag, 4.33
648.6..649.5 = 0.06 mag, 4.81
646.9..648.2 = 0.09 mag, 4.89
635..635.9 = 0.16 mag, 6.1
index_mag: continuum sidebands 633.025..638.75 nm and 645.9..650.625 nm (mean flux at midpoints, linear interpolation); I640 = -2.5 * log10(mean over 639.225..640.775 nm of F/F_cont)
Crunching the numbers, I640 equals 0.33 mag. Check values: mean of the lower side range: 6.06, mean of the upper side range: 4.84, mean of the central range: 4.17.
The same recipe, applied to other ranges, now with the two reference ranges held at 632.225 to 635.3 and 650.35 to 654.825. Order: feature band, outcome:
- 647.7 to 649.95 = 0.05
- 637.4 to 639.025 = 0.21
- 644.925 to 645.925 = 0.10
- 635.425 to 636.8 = 0.21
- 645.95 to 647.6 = 0.11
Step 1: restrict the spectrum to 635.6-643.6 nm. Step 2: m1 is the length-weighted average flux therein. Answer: 4.83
